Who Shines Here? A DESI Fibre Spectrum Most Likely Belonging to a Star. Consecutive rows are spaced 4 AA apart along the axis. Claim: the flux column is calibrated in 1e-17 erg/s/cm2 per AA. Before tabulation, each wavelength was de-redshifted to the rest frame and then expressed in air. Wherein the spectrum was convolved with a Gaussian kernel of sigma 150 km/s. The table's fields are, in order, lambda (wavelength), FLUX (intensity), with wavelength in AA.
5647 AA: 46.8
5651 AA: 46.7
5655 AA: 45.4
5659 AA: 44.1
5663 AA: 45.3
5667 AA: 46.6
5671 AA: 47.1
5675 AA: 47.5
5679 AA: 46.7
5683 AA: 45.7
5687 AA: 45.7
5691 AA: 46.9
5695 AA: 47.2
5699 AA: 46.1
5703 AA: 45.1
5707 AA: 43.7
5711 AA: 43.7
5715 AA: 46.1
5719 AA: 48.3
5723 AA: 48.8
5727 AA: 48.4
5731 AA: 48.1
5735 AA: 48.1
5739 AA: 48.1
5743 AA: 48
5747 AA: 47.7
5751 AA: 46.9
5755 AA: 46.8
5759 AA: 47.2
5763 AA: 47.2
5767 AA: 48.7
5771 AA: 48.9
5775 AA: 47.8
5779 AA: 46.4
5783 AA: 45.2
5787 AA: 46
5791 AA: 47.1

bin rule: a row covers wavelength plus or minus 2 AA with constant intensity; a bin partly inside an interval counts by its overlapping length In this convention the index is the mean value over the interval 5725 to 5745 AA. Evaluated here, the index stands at 48.1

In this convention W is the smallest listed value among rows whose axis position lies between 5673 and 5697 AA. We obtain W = 45.7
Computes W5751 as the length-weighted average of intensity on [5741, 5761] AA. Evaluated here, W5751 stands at 47.3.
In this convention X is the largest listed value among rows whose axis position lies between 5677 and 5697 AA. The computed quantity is 47.2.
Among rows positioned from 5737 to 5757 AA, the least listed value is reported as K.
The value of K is 46.8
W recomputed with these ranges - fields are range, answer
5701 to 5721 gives 43.7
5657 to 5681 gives 44.1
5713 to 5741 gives 46.1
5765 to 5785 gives 45.2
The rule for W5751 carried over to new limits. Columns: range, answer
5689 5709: 45.8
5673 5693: 46.5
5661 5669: 46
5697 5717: 44.9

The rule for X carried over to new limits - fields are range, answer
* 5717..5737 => 48.8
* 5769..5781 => 48.9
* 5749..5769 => 48.7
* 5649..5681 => 47.5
